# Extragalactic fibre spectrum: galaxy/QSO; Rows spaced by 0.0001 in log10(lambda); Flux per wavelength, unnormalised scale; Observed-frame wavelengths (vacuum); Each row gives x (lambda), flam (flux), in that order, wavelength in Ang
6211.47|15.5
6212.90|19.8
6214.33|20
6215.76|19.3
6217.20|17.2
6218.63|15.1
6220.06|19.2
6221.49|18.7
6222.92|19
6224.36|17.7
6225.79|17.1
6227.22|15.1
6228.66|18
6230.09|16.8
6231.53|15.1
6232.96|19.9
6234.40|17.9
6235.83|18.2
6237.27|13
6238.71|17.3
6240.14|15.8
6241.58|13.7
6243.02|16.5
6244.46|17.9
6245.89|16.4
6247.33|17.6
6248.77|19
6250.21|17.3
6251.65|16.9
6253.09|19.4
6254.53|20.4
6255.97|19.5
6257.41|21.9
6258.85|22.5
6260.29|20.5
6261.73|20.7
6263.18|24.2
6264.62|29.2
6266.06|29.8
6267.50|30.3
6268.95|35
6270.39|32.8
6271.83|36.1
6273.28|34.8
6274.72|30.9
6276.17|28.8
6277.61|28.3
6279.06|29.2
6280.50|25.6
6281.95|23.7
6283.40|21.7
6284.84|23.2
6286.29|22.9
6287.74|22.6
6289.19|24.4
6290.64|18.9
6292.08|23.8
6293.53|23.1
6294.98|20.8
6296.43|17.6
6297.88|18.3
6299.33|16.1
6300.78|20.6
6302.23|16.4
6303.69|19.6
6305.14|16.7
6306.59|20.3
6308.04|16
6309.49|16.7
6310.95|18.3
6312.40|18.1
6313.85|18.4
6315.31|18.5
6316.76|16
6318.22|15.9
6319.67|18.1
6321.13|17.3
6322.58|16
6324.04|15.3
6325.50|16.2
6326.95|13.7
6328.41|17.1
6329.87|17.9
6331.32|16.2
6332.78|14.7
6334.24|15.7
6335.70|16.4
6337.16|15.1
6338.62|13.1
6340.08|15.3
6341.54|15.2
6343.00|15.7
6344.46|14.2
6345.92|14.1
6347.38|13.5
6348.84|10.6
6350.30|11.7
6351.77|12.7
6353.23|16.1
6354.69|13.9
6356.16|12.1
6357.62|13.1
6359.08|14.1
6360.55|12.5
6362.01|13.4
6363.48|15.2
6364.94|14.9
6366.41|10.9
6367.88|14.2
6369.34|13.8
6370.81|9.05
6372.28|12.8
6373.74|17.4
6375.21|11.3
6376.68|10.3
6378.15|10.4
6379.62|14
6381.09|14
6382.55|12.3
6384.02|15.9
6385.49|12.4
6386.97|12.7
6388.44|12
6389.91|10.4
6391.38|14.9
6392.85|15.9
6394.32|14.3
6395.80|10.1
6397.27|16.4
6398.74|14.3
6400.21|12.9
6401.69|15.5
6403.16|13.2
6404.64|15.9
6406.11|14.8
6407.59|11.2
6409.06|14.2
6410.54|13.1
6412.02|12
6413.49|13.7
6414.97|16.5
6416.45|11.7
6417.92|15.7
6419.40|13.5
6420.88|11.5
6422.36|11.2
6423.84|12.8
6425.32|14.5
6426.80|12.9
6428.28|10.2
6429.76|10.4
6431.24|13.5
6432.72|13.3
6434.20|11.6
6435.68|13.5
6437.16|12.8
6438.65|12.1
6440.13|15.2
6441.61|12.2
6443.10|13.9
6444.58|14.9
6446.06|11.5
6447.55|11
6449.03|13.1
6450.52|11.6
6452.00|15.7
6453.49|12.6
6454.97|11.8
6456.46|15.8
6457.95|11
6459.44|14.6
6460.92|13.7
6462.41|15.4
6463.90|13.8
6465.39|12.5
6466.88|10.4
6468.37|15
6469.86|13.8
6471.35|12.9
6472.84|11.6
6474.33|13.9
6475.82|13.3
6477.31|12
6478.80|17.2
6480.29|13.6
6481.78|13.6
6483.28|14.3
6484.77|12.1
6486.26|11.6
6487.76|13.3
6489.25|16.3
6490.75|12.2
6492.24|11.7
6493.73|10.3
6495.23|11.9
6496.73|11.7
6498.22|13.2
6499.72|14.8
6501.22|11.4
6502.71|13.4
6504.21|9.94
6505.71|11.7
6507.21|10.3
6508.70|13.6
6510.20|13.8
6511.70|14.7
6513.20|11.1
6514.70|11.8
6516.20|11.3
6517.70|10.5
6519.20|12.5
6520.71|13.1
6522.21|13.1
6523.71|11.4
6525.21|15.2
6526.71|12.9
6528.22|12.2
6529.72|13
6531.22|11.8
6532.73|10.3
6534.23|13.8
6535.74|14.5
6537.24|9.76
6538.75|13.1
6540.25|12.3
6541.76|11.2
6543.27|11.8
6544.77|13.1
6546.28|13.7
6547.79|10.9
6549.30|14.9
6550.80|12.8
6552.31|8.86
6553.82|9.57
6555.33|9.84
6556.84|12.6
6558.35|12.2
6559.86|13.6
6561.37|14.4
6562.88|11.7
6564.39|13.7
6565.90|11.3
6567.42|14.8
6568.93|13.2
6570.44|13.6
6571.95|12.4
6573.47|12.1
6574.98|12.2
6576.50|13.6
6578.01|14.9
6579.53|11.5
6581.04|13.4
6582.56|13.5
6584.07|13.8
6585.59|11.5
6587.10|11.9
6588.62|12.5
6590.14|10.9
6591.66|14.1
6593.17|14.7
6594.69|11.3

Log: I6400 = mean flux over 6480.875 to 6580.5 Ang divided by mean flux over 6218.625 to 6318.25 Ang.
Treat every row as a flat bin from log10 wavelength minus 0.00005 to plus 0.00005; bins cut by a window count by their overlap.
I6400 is 0.6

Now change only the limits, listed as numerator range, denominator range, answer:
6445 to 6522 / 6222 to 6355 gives 0.66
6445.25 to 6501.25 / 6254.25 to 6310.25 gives 0.55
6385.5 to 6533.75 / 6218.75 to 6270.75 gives 0.65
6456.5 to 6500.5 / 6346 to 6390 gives 1.02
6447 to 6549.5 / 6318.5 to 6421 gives 0.91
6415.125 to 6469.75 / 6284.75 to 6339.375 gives 0.72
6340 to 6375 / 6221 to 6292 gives 0.62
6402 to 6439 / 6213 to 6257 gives 0.74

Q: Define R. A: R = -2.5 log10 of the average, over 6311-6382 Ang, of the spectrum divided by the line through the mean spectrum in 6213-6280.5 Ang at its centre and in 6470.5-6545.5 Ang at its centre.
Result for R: 0.236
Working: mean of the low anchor 21.4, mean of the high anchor 12.6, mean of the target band 14.5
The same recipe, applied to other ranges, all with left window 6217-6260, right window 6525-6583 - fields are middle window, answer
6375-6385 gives 0.211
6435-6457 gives 0.091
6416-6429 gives 0.159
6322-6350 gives 0.078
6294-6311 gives -0.094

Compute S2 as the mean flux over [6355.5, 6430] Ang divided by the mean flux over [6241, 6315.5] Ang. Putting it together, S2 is 0.60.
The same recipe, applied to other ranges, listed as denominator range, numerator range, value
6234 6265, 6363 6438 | 0.70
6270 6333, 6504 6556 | 0.58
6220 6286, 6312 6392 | 0.65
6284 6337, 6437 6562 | 0.70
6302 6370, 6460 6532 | 0.84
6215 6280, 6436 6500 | 0.62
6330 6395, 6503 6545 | 0.90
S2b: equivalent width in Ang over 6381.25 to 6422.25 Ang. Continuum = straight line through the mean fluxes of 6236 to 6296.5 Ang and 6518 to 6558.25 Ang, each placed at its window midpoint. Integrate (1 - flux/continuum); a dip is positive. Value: 9.4 Ang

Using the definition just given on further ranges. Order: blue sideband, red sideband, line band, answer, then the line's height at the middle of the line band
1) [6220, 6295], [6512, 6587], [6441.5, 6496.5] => 7.0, 15.1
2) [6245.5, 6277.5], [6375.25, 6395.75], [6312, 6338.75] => 3.4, 18.7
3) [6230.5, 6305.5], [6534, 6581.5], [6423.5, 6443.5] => 4.6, 16.6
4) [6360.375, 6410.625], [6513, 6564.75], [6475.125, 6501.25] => -1.0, 12.6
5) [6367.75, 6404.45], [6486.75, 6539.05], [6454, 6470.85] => -0.9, 12.8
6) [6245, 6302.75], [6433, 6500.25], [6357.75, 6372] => 4.2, 18.6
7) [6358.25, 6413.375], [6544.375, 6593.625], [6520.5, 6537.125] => 0.1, 12.8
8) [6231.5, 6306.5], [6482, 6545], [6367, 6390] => 6.5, 17.7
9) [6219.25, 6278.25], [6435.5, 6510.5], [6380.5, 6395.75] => 2.7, 16.2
